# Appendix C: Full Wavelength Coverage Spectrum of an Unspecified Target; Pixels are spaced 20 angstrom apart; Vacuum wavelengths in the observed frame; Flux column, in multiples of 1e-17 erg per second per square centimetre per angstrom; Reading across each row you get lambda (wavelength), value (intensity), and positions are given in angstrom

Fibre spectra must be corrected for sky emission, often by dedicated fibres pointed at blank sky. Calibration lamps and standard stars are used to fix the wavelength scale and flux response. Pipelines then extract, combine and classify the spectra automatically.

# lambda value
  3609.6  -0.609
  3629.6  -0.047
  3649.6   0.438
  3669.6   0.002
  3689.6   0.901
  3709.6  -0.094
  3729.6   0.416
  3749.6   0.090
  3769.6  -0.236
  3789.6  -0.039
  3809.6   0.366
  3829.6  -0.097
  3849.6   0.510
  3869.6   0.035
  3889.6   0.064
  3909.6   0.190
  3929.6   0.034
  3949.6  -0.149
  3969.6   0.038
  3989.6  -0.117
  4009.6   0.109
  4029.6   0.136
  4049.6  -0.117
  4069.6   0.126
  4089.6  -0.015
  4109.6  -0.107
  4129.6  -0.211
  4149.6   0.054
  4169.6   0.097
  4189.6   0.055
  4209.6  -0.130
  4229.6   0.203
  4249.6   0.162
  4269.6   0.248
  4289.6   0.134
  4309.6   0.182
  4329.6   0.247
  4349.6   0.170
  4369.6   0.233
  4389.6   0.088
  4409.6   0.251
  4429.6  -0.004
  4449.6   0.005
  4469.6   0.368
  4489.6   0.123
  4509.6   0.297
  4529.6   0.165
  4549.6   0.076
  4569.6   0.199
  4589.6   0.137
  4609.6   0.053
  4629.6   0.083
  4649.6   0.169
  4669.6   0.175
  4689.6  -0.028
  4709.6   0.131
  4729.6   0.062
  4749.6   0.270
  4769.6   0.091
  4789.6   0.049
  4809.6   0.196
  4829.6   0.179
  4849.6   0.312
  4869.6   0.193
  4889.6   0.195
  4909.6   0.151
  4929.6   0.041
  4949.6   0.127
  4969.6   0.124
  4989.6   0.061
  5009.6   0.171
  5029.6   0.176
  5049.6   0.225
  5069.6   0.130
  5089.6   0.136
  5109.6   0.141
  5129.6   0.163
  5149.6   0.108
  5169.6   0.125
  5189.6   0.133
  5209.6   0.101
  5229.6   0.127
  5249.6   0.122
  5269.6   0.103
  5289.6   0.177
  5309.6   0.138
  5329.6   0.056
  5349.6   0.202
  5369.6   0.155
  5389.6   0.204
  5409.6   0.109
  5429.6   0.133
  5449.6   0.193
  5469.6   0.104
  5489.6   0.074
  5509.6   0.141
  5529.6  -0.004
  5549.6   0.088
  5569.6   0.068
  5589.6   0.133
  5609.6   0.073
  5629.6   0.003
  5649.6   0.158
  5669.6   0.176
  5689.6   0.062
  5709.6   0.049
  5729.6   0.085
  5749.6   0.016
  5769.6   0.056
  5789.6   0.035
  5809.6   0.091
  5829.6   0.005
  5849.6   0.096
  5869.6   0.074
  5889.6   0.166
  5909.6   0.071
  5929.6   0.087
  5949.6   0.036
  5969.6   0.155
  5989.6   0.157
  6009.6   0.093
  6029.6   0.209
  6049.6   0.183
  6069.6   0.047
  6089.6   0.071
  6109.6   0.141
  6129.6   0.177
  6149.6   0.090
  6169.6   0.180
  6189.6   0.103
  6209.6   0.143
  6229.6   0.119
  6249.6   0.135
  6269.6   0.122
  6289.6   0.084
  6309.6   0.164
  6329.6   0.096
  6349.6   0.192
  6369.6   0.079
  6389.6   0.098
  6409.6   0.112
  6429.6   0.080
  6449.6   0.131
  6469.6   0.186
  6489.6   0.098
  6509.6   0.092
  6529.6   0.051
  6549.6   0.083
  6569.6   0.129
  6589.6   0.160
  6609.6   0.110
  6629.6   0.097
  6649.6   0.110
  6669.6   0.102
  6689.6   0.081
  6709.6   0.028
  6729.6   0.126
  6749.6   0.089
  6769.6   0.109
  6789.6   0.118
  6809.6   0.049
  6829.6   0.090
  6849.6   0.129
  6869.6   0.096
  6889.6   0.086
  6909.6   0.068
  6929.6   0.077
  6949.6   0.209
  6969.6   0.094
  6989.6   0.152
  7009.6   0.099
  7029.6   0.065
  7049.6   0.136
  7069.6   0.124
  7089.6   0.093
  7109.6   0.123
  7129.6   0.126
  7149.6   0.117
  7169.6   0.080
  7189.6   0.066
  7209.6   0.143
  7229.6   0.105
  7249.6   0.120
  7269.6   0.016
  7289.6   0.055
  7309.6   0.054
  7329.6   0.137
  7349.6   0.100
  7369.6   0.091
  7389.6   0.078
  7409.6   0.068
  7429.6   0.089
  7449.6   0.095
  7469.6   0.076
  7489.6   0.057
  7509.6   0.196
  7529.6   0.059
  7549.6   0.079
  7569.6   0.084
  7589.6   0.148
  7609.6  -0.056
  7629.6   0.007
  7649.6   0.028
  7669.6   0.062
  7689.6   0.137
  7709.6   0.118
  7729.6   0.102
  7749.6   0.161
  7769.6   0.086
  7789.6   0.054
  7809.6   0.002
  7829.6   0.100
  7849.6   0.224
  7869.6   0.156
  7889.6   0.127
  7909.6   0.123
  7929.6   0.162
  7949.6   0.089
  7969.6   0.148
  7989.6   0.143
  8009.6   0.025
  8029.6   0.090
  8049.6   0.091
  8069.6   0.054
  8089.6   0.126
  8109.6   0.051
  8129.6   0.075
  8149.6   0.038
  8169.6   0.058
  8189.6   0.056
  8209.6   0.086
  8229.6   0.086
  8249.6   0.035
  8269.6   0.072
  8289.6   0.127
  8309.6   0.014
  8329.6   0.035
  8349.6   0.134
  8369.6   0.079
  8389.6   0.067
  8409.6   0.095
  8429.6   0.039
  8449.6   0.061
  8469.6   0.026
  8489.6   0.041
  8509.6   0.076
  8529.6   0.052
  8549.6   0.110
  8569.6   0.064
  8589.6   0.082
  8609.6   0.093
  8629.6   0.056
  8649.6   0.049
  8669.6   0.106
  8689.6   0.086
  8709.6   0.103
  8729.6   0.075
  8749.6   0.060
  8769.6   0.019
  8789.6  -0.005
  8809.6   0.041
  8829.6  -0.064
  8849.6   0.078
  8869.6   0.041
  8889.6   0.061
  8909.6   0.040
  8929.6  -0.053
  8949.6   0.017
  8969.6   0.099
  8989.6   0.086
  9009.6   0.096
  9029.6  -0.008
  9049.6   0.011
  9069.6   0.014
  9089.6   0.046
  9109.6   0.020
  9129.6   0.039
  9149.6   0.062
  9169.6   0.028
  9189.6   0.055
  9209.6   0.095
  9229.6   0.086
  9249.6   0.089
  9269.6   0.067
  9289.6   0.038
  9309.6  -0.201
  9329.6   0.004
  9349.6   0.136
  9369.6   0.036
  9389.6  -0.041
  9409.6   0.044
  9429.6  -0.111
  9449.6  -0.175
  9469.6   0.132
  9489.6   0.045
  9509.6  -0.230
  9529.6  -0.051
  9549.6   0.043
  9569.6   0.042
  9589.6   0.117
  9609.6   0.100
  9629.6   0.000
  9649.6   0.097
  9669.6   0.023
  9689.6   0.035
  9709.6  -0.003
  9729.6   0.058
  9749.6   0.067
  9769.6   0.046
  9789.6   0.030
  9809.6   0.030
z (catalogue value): 0.14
